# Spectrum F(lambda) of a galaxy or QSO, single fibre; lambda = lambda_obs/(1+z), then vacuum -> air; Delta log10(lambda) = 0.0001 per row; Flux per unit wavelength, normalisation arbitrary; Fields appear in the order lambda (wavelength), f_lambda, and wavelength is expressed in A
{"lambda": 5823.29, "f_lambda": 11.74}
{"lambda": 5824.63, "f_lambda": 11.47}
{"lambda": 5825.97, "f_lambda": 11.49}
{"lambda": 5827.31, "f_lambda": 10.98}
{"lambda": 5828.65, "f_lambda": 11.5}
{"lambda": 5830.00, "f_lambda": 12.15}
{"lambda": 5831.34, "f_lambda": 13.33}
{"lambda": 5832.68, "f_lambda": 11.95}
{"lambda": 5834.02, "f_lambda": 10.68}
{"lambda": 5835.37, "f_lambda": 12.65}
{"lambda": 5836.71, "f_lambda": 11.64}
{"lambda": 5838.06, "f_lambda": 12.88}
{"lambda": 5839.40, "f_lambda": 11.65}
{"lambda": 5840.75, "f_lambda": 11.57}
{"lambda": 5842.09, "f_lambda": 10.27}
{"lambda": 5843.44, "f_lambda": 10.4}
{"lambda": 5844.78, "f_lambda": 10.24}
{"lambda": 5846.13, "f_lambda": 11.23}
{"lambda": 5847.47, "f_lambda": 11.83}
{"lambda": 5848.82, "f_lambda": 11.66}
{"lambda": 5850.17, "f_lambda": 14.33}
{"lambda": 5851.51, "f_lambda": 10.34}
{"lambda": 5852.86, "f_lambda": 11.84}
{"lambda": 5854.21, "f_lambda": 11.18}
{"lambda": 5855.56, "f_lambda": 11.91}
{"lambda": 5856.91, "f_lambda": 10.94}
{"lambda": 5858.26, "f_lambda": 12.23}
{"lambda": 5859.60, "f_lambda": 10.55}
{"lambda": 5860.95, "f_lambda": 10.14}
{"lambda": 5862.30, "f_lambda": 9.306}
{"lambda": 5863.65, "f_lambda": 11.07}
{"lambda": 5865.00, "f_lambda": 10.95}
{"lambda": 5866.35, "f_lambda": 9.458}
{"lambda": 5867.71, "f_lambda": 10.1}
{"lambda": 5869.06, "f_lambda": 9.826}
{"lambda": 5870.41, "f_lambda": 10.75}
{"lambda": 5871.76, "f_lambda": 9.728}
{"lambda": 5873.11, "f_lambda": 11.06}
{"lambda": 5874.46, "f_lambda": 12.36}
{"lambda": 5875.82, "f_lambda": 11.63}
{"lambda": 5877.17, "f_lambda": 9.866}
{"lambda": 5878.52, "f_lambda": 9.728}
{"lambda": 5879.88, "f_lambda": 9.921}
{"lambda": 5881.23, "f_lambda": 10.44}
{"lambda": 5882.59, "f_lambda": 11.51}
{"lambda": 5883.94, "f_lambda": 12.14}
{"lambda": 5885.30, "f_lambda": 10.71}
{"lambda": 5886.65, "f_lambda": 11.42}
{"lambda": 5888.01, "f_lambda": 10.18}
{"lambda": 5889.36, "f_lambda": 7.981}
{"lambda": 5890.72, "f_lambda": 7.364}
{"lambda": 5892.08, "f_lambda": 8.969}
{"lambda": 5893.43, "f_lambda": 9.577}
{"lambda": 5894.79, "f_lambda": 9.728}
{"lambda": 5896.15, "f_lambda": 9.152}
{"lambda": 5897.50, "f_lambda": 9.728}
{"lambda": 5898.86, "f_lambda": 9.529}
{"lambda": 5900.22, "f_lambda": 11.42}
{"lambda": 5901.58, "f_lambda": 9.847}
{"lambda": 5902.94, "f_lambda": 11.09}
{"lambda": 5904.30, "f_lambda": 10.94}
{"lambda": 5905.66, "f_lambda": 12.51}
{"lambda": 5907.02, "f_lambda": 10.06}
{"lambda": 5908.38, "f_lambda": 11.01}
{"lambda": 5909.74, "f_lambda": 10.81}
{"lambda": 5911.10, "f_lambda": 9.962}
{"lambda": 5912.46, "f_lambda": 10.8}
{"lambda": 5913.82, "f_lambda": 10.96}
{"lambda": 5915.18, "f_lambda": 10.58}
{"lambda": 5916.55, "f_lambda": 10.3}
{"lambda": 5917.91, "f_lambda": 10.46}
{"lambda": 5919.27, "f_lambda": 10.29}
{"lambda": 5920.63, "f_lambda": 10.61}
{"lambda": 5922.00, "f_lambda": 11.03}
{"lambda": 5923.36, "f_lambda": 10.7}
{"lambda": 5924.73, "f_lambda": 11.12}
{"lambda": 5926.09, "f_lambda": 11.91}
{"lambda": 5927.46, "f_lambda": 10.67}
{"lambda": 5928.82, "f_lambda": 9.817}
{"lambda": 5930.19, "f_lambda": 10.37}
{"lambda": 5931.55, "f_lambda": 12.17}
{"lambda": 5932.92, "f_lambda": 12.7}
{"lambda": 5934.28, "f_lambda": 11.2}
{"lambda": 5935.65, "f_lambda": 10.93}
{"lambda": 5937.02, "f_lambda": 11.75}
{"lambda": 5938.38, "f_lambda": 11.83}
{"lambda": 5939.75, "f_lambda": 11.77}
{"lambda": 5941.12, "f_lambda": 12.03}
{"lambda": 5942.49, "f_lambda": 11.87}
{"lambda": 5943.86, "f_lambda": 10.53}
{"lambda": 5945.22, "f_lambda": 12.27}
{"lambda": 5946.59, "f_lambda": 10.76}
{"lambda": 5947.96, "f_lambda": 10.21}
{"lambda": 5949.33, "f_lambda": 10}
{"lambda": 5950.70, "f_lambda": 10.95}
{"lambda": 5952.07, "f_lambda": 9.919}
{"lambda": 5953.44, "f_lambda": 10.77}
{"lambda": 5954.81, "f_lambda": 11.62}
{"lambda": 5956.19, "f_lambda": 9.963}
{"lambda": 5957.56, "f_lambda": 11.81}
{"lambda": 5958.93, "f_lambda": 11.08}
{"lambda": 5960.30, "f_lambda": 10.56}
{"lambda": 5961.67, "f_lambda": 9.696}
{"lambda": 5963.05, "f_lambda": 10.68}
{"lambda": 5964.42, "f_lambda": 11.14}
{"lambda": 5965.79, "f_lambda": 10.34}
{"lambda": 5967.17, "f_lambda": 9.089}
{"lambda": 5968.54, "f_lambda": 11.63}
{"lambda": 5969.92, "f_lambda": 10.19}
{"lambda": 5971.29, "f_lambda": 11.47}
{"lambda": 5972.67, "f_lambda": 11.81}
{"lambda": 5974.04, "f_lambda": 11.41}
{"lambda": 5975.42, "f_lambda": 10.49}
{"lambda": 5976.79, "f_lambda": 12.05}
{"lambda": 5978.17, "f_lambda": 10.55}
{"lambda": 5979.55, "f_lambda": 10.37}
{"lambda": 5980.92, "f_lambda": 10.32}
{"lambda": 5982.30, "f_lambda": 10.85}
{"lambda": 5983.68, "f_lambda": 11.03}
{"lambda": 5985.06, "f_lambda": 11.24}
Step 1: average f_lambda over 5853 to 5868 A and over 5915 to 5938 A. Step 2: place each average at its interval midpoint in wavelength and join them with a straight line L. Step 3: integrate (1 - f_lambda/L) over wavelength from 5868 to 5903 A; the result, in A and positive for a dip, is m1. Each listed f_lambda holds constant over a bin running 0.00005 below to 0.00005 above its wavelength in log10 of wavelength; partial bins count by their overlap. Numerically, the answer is 2.1 A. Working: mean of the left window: 10.8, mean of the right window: 11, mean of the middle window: 10.2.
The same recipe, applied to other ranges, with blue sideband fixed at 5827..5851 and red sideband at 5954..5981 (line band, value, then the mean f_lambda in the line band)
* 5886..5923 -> 3.4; 10.2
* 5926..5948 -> -0.6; 11.4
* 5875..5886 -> 0.6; 10.8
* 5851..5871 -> 1.5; 10.7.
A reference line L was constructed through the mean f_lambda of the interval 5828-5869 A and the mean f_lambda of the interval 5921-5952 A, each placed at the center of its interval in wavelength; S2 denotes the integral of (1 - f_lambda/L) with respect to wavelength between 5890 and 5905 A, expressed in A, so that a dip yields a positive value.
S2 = 2.0 A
